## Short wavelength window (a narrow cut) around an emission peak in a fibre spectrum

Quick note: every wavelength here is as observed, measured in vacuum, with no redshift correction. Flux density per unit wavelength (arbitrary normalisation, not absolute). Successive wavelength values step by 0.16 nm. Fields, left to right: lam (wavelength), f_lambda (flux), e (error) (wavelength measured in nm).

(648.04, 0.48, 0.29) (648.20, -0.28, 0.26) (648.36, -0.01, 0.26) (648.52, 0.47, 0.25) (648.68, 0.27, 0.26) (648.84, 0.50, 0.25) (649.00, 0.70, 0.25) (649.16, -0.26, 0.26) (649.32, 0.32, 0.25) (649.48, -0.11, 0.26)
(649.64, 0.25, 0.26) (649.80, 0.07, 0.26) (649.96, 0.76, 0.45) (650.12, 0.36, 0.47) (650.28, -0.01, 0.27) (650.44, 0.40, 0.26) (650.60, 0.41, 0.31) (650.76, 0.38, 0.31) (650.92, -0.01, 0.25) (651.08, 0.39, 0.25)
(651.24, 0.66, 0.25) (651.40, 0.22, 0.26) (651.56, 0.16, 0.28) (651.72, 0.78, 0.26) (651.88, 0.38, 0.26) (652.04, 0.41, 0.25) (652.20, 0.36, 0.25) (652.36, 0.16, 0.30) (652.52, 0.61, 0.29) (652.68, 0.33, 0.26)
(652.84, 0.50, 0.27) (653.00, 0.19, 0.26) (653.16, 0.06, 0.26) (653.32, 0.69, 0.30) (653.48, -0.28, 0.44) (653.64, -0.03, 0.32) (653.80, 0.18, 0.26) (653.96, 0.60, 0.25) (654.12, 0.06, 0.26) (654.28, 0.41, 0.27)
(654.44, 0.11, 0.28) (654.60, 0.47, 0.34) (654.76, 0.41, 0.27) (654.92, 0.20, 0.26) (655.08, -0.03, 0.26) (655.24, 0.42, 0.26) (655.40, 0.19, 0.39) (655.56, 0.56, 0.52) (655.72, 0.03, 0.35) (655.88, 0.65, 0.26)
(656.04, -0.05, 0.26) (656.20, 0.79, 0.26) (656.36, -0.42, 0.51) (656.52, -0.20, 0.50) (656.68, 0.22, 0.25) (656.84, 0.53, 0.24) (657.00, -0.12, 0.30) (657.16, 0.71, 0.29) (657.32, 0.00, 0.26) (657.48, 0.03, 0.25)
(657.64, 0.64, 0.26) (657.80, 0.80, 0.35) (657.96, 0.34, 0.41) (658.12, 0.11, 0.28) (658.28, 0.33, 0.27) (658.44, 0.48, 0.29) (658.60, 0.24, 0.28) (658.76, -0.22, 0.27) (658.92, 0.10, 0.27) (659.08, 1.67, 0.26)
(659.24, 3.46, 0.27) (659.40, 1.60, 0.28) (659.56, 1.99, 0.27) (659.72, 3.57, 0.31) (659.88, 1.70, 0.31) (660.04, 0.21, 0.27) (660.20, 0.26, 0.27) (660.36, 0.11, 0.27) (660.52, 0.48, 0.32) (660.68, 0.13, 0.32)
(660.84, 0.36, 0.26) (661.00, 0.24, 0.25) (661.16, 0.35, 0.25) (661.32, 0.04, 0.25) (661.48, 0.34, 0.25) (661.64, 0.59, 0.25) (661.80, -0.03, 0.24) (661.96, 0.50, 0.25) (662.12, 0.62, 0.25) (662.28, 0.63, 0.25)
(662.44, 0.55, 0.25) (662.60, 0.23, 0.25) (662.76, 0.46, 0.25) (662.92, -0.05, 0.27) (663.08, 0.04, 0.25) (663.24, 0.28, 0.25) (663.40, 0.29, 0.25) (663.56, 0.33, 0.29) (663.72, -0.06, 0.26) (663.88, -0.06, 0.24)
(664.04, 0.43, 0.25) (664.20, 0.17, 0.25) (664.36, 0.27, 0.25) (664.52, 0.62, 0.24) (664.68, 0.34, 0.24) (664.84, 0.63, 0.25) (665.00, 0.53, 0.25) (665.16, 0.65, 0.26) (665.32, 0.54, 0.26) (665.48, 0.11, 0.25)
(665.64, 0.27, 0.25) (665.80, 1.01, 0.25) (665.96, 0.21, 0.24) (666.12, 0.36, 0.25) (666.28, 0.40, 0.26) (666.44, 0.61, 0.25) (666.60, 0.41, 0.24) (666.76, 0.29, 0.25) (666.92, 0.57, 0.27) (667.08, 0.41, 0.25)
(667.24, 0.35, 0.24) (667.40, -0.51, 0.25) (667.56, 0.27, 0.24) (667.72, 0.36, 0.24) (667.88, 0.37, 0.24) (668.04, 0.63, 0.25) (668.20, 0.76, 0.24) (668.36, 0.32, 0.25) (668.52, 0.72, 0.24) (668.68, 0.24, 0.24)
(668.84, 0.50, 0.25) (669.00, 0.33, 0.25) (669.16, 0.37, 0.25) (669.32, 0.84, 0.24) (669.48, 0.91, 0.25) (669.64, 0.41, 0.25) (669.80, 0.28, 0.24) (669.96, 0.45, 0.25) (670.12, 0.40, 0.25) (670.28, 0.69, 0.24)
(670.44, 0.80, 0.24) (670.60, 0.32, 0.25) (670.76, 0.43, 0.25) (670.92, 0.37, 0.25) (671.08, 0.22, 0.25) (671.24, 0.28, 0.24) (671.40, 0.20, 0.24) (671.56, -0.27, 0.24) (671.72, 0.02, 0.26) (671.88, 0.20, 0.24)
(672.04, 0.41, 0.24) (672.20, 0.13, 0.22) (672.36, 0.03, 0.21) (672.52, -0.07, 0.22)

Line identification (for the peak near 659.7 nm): [O II] 3727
